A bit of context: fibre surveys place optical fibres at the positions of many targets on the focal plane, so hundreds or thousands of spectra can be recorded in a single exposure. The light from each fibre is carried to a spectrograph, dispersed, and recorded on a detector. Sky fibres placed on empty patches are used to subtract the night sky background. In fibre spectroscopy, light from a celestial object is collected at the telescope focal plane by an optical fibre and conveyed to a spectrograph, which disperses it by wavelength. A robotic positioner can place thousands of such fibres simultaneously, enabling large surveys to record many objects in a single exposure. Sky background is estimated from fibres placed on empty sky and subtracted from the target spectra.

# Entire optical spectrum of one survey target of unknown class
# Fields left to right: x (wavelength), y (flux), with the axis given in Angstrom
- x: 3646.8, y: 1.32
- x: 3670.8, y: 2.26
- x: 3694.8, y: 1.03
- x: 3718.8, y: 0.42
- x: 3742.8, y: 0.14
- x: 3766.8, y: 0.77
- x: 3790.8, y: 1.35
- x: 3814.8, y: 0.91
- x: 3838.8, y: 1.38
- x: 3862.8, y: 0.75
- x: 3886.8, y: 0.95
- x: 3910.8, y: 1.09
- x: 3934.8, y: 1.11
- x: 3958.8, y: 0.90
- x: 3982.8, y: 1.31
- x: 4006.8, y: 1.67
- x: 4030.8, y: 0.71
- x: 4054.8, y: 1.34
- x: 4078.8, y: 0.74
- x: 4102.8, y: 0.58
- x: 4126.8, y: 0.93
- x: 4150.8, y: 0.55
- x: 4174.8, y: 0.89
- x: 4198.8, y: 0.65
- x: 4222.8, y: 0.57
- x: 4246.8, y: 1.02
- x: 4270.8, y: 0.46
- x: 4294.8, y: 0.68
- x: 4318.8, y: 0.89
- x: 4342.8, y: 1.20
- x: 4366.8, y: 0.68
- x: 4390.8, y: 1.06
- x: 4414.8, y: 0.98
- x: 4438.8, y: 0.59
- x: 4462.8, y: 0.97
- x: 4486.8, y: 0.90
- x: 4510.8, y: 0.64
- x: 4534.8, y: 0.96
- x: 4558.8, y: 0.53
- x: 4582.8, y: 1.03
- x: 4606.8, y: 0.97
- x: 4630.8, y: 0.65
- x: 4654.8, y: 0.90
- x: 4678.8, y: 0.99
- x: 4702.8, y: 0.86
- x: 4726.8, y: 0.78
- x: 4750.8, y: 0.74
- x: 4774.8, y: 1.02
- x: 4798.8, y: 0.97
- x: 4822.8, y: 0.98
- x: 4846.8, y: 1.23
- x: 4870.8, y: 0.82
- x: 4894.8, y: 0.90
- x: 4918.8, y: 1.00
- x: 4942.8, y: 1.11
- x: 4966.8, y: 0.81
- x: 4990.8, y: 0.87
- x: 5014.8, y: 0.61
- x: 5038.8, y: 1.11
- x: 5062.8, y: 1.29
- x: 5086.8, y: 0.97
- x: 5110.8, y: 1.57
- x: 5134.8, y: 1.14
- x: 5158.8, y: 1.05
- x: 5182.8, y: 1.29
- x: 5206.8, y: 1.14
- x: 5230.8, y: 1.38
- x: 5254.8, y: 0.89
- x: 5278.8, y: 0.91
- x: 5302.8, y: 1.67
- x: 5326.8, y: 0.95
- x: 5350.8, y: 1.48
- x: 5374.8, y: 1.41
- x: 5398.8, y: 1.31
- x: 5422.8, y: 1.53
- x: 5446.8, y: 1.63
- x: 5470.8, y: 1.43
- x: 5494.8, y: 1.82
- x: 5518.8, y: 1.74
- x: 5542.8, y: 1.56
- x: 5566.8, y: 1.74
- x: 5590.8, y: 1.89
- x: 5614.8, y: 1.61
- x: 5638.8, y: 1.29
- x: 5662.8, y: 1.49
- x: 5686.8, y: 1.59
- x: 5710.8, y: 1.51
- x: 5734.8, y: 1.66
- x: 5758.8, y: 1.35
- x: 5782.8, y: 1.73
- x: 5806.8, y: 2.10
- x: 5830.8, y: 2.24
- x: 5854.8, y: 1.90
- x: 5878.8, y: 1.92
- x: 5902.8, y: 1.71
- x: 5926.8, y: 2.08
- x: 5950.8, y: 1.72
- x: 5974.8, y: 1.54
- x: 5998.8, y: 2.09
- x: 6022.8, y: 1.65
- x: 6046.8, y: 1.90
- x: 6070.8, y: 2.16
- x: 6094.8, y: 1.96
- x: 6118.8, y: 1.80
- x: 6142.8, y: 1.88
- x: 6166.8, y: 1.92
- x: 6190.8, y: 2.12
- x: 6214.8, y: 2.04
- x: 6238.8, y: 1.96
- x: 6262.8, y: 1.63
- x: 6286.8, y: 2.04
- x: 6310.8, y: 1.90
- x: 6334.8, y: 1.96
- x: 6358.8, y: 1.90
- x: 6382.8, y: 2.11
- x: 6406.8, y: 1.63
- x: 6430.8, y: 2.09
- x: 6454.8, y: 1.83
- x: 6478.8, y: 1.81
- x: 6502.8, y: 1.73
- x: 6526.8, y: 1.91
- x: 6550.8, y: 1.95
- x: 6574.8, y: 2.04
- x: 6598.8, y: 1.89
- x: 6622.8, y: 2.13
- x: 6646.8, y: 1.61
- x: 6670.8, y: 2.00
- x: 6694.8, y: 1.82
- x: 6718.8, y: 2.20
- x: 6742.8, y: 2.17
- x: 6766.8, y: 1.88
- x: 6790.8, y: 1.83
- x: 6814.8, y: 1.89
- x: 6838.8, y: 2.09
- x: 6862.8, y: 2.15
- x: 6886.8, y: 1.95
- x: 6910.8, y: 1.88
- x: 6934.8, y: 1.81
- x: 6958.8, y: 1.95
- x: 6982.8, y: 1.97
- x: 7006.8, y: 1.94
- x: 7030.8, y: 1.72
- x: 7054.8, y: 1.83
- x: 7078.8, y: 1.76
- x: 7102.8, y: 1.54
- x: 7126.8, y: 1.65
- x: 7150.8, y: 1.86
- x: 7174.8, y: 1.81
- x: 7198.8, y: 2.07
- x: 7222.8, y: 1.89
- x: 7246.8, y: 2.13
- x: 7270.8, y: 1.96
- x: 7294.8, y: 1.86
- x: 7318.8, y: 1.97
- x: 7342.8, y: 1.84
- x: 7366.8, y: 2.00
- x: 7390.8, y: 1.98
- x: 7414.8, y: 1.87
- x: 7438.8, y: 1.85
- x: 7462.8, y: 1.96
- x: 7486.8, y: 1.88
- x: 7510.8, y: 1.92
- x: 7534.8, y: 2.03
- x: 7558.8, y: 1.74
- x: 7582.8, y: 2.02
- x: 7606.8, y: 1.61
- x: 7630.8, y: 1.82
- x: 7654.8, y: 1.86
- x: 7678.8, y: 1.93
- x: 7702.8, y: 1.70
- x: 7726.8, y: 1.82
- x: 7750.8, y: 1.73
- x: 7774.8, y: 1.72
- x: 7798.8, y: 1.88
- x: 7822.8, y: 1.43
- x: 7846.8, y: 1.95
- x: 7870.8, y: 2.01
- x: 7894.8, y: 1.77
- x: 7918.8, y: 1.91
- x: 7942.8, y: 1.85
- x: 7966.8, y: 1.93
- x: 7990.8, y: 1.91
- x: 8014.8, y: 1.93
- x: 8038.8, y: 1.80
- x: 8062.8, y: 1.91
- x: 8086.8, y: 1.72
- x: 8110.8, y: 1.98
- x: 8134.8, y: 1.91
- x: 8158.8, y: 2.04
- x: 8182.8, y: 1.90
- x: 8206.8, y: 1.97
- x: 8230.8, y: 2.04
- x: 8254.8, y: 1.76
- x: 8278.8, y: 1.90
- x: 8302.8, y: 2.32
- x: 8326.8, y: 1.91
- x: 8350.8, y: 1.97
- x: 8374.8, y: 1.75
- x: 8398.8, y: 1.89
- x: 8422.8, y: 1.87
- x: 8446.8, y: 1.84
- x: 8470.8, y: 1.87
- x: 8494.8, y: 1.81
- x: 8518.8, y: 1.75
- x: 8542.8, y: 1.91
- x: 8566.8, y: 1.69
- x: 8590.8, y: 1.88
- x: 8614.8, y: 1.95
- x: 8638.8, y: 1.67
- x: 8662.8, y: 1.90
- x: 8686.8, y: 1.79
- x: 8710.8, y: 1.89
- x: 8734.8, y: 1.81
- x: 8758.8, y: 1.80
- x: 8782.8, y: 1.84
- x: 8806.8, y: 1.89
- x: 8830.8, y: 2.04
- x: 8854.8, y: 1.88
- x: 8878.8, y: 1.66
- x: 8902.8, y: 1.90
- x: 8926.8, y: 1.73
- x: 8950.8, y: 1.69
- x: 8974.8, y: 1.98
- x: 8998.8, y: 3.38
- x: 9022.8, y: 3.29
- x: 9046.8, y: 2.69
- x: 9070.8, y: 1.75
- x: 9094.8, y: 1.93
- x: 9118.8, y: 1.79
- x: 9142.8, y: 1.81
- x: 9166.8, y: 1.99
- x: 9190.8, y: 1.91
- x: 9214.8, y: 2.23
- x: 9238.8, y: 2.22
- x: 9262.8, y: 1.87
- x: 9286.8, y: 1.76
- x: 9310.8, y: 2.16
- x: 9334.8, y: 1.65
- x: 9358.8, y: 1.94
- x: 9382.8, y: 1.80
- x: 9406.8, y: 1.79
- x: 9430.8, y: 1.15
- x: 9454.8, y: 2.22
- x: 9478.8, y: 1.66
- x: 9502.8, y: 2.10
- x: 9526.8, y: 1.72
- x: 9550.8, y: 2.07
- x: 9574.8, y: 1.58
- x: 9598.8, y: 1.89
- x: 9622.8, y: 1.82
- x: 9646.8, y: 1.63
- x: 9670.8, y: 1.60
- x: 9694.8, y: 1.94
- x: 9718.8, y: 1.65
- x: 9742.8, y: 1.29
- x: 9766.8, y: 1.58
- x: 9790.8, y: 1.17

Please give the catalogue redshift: 0.37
